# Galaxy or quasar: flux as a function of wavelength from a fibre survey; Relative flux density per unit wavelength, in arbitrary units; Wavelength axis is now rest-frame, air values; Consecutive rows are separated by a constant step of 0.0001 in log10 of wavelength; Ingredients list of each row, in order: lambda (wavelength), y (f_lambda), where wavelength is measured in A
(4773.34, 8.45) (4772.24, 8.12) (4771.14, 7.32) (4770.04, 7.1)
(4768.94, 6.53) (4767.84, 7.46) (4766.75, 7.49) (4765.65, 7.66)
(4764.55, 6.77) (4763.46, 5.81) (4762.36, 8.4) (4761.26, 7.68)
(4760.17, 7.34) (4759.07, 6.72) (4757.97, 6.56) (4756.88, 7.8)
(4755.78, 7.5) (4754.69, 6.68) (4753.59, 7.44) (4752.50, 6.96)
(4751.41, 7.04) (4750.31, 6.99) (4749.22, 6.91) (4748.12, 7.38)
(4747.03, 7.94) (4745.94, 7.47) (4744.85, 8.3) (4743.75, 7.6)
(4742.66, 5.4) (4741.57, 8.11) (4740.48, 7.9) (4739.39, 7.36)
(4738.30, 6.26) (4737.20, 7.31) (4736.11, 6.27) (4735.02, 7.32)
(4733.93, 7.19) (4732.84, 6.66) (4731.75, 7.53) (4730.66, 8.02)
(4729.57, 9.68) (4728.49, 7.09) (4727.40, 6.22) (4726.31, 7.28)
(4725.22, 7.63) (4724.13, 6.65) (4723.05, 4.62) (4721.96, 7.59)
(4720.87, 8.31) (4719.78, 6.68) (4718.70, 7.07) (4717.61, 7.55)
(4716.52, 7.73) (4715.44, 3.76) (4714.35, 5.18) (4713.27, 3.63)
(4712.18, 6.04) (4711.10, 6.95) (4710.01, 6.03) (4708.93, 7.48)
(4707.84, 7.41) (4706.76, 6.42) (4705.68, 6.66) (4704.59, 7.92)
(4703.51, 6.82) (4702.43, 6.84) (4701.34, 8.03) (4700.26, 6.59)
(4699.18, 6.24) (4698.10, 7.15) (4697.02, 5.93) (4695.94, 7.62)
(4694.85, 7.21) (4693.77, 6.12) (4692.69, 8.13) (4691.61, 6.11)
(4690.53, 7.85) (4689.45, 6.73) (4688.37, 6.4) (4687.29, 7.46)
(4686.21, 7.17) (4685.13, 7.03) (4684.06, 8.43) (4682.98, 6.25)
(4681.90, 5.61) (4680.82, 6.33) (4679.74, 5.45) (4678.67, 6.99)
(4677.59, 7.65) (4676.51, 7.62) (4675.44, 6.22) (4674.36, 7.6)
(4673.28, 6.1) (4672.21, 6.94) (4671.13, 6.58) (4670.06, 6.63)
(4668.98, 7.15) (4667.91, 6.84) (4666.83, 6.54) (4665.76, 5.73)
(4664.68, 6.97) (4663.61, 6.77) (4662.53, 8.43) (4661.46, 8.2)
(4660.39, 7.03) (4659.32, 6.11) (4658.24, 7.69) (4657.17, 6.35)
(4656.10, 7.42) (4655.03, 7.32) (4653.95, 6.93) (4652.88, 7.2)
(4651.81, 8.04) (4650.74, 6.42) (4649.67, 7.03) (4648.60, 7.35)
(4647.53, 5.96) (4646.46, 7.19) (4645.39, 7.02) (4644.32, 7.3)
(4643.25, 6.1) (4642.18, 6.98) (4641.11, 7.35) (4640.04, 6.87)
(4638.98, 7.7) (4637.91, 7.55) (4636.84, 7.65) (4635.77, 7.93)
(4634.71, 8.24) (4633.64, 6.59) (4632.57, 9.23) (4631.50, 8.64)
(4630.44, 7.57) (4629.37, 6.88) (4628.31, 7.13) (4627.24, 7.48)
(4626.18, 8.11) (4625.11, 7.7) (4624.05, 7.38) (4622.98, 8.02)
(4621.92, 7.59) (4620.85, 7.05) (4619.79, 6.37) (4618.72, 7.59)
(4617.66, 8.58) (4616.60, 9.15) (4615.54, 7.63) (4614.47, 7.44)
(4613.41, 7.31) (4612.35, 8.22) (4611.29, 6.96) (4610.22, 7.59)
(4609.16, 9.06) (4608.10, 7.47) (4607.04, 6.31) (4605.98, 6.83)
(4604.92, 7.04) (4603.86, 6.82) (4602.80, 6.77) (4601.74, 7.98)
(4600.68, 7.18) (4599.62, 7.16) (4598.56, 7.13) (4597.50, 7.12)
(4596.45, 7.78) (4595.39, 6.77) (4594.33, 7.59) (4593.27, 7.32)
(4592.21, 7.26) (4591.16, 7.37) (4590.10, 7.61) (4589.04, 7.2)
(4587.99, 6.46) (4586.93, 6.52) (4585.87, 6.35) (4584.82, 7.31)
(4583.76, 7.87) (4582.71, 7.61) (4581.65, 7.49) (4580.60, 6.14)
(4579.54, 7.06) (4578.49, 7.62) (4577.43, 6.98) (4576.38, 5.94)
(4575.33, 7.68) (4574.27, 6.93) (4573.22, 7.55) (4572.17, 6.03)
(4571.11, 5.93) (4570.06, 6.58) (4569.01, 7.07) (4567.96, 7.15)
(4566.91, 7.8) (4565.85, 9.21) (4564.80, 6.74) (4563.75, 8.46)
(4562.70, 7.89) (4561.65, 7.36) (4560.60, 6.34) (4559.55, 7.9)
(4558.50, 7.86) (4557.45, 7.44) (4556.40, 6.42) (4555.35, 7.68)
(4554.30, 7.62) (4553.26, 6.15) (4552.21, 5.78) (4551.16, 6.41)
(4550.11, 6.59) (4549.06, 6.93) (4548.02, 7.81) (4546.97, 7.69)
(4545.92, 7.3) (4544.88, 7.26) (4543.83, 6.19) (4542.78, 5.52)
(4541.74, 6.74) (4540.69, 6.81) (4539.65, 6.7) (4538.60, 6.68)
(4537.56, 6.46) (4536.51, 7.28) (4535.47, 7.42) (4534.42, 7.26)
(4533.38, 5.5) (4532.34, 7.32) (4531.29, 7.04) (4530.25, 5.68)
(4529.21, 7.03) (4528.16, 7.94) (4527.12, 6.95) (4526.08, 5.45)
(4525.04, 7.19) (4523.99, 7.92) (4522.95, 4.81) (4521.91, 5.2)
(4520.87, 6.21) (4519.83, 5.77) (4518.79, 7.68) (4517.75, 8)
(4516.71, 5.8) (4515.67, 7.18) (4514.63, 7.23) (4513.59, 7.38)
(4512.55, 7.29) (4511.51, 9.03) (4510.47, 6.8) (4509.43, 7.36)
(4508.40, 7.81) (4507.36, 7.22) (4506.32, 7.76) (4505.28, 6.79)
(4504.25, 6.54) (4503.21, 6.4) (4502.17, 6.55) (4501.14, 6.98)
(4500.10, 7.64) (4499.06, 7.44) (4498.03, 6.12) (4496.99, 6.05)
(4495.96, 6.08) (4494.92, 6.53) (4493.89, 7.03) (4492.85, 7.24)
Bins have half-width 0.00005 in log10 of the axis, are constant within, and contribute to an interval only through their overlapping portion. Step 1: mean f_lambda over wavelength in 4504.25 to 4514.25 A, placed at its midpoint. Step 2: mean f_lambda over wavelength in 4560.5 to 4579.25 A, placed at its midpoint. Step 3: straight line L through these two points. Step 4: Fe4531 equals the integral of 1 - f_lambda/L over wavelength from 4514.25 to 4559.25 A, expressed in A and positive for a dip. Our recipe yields 3.30 A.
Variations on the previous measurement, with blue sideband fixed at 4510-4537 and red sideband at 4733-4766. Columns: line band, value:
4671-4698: 0.9 A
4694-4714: 1.2 A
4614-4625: -1.1 A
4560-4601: -1.3 A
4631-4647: -1.0 A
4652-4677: 0.3 A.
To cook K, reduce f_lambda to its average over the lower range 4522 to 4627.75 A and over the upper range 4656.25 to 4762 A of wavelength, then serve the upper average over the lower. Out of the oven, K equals 0.97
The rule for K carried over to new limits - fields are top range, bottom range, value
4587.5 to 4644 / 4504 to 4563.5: 1.07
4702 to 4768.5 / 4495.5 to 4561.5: 1.02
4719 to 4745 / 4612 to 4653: 0.96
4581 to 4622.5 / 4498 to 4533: 1.06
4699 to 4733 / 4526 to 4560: 0.99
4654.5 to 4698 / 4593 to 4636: 0.92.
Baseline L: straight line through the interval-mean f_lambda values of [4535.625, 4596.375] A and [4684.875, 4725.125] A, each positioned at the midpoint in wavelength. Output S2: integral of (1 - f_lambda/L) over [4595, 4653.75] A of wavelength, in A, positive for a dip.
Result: -4.1 A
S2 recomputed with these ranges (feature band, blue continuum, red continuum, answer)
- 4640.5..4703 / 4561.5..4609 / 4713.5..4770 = 1.7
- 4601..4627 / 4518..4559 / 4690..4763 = -2.5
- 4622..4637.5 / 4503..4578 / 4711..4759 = -1.7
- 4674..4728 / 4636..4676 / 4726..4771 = 2.7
